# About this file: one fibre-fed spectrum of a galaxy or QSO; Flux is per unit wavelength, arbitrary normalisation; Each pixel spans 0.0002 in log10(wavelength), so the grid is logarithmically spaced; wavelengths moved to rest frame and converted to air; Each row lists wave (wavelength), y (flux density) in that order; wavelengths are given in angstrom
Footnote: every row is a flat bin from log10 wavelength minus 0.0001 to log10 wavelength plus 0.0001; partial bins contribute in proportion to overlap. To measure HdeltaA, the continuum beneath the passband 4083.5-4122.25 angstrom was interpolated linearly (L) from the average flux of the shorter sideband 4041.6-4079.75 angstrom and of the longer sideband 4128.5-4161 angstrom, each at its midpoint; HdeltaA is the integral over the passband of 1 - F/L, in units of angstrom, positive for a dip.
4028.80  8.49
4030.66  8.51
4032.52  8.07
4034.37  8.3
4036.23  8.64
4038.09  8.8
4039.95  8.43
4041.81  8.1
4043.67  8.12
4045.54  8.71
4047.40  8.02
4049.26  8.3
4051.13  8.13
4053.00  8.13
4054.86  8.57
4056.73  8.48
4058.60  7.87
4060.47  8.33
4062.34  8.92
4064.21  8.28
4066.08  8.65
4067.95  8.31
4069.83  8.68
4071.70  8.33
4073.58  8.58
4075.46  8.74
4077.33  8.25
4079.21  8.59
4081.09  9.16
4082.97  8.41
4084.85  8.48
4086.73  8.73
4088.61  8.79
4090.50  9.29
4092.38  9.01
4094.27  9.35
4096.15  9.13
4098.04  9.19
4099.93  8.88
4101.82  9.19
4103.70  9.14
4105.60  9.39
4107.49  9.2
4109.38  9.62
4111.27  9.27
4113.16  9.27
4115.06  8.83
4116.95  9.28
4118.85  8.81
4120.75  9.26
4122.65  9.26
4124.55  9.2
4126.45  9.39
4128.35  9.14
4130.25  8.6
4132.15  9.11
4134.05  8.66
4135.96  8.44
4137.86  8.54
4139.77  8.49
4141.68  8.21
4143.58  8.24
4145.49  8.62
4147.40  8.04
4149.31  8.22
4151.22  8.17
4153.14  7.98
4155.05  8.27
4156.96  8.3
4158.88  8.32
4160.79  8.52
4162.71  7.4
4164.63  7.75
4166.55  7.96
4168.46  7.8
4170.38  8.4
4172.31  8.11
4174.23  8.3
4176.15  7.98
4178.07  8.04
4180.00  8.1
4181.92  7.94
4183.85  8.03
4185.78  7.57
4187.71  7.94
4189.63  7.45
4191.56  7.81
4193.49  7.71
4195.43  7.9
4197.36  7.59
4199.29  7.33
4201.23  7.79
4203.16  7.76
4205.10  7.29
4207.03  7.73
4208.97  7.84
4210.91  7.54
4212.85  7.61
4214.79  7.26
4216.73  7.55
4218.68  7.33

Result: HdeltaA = -3.2 angstrom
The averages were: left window 8.39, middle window 9.1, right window 8.41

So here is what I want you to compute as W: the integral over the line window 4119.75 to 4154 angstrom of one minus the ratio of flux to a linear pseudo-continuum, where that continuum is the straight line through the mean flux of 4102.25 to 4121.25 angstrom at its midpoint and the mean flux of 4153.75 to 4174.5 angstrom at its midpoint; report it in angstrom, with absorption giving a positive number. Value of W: 0.1 angstrom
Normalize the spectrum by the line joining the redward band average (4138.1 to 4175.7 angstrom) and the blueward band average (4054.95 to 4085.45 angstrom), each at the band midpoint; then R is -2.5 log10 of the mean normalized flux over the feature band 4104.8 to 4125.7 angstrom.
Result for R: -0.11 mag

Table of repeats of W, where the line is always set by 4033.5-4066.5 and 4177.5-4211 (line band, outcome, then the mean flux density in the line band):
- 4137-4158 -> -0.9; 8.28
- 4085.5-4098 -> -1.3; 9.05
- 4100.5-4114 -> -1.9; 9.29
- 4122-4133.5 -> -1.5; 9.1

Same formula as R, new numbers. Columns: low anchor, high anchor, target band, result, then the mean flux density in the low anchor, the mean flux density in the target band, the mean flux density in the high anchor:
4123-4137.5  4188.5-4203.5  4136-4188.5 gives 0.03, 8.94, 8.13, 7.67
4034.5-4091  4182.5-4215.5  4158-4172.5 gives -0.02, 8.48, 8.03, 7.66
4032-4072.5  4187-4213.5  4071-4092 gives -0.06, 8.38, 8.68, 7.66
